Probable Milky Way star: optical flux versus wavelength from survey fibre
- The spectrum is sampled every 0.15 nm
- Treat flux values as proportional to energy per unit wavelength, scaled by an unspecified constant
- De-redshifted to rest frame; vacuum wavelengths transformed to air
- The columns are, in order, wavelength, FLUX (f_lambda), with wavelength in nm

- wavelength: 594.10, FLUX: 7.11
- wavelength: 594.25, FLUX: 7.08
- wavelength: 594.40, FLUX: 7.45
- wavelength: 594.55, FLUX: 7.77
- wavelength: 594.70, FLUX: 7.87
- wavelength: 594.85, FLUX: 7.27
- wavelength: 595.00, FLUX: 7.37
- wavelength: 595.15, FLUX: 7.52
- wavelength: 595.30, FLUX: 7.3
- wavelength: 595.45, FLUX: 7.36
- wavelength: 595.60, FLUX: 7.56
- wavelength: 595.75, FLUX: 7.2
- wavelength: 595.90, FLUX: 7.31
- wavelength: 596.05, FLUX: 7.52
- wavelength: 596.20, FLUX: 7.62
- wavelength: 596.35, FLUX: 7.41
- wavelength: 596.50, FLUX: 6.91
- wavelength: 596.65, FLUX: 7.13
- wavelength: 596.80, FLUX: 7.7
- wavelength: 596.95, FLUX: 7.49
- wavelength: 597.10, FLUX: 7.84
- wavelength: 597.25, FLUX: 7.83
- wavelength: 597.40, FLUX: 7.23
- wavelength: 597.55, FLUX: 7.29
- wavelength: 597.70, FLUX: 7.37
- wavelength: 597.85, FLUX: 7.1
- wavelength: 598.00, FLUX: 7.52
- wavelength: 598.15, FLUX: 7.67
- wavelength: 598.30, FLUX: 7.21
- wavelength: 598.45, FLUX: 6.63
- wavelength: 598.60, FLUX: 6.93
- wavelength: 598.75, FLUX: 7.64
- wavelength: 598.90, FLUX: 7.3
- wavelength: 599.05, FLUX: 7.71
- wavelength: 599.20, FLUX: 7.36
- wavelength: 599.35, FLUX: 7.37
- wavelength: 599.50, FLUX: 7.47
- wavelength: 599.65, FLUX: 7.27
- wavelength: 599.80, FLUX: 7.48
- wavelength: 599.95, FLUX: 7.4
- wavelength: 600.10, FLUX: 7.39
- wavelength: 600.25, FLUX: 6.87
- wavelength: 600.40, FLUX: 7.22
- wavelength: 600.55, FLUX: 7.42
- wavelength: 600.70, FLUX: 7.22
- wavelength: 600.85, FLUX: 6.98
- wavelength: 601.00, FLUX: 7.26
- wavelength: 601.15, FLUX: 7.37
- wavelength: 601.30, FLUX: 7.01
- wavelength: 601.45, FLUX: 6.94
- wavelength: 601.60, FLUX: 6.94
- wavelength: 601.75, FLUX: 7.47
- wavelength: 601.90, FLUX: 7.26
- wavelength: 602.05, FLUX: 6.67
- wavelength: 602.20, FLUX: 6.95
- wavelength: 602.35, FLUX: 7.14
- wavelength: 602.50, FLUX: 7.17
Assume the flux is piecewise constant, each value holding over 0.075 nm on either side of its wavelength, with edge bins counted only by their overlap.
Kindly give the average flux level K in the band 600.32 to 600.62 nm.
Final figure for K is 7.31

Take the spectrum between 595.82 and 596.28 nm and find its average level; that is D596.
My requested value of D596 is 7.48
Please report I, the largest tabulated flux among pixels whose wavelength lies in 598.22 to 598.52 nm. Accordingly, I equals 7.21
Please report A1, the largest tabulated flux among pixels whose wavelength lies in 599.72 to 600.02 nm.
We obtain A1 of 7.48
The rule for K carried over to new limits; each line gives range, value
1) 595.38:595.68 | 7.46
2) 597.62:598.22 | 7.41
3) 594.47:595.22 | 7.56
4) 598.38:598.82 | 7.07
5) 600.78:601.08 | 7.13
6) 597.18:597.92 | 7.36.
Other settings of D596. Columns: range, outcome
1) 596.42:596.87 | 7.24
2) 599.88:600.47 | 7.22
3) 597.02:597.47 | 7.64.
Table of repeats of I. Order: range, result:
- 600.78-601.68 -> 7.37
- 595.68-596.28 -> 7.62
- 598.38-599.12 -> 7.71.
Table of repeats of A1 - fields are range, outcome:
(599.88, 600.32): 7.4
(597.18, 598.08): 7.83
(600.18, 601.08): 7.42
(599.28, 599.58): 7.47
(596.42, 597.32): 7.84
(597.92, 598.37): 7.67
